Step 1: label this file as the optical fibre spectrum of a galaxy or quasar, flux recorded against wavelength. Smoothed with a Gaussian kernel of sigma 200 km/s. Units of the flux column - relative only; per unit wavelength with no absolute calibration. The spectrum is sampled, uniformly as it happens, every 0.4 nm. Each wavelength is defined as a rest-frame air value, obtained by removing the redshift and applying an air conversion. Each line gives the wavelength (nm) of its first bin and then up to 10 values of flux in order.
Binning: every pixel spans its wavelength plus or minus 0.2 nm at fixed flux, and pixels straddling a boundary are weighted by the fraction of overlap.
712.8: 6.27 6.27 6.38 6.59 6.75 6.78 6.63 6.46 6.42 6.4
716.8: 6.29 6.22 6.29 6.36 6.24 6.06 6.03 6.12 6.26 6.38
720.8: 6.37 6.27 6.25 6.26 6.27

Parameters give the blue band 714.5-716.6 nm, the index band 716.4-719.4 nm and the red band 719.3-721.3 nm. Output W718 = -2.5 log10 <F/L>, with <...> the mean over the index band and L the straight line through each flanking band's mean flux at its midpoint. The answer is 0.03 mag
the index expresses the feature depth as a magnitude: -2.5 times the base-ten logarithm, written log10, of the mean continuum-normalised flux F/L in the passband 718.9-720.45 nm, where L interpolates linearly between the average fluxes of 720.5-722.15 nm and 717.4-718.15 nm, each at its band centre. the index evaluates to 0.024 mag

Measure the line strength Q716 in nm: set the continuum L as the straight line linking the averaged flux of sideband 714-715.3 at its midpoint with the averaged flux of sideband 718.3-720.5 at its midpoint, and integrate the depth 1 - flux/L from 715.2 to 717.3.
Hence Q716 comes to 0.04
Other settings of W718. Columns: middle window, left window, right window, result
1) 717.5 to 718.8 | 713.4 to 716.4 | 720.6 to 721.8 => 0.03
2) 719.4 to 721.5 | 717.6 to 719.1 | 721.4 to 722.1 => -0.01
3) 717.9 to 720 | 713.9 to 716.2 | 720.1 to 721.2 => 0.05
